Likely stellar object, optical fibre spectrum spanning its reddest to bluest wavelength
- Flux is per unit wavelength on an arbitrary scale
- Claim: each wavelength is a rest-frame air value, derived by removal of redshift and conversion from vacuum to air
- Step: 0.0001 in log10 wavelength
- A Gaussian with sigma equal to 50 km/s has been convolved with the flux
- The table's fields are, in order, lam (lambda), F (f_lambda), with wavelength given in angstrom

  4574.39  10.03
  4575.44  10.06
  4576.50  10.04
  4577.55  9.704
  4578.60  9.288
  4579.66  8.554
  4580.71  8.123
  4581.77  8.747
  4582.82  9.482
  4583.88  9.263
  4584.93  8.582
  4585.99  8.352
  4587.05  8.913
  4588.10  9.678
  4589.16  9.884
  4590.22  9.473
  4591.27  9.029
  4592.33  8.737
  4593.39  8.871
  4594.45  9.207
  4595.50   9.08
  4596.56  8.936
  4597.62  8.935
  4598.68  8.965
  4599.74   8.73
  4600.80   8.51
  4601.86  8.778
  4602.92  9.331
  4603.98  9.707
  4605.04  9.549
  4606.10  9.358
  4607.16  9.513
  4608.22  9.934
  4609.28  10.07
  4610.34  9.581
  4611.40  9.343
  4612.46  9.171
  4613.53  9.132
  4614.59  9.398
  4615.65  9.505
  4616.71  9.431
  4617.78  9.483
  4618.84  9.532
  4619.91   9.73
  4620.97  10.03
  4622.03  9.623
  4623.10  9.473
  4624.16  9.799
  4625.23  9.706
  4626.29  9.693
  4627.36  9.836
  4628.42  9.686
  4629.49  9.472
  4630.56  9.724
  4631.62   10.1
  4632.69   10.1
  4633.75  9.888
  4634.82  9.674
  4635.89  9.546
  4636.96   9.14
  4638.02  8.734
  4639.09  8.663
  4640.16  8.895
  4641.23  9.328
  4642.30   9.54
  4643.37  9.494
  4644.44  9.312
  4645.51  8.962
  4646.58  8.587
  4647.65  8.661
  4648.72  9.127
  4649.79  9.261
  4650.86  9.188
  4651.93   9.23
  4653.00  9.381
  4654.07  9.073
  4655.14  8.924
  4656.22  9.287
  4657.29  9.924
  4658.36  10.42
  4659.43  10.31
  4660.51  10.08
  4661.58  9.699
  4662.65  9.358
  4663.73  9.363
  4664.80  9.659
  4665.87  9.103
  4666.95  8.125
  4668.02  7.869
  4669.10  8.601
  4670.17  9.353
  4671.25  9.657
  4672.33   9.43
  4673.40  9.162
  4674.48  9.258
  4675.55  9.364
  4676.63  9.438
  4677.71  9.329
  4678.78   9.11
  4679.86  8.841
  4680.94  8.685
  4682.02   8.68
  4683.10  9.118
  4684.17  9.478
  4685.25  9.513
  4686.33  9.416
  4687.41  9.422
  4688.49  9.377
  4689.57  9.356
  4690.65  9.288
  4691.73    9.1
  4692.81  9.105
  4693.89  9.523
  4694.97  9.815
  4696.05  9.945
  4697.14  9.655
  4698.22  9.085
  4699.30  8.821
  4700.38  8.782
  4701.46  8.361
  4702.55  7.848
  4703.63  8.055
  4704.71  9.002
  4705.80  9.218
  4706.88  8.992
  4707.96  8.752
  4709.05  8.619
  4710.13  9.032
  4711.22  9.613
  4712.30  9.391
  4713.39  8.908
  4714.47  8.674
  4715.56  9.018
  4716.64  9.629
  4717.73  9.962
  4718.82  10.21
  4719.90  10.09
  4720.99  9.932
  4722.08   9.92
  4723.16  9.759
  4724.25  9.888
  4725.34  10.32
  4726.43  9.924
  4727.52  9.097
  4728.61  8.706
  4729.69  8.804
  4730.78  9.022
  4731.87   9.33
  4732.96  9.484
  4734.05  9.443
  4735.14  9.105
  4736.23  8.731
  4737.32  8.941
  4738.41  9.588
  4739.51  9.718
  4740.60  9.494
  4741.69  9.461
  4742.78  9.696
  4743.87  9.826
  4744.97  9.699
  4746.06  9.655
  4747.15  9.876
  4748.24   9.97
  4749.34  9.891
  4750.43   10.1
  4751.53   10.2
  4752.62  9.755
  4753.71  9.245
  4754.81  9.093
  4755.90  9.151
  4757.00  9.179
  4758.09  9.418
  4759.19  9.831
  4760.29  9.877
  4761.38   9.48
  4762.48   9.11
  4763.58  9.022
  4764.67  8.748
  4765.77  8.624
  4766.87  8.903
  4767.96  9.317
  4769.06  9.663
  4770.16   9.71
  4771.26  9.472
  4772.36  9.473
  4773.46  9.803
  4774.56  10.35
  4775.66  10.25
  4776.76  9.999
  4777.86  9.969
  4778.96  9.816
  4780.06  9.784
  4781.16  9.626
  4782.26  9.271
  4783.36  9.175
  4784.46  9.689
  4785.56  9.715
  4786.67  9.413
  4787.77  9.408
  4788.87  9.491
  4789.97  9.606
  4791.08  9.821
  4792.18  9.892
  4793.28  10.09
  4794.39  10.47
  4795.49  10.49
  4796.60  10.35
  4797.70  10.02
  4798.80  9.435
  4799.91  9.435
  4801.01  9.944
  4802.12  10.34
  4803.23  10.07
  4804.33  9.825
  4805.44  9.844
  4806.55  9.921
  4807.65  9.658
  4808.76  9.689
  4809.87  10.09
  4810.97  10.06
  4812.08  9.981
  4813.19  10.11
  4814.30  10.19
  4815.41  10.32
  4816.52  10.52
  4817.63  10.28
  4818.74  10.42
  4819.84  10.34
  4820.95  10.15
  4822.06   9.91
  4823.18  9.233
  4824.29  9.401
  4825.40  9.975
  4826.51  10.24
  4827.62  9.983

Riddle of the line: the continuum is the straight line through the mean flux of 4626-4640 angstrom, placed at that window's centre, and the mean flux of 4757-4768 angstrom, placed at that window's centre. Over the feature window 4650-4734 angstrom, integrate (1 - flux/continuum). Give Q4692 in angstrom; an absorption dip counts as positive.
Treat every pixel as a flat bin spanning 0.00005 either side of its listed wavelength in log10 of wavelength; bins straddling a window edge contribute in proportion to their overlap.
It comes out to 1.1 angstrom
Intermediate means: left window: 9.54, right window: 9.23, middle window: 9.28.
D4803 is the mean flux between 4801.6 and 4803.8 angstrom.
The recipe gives 10.2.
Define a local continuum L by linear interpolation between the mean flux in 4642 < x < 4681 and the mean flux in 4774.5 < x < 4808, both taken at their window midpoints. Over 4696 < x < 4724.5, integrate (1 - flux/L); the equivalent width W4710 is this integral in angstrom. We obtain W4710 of 0.8 angstrom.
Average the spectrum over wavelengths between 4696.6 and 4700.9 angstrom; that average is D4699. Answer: 9.1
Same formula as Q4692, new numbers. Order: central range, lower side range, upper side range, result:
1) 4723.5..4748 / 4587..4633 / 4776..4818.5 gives 0.7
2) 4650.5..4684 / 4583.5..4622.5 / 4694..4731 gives 0.0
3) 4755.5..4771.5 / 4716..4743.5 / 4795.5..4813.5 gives 0.7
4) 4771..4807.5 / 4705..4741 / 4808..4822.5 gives 0.4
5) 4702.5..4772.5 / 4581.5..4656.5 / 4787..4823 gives 2.6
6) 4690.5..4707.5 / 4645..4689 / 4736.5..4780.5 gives 0.6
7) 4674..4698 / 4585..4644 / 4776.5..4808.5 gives 0.6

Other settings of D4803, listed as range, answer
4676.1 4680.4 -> 9.18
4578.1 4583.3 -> 8.83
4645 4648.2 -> 8.74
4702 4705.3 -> 8.29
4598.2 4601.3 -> 8.73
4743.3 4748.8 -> 9.8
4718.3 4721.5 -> 10.1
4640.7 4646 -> 9.32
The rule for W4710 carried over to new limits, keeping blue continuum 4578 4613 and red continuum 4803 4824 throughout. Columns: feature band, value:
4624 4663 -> -0.5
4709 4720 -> 0.3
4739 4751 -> 0.0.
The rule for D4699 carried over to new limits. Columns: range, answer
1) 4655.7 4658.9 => 9.9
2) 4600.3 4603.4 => 8.87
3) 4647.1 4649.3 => 8.9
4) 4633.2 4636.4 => 9.71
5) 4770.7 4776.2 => 9.86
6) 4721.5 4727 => 9.95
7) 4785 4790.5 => 9.53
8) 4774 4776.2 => 10.3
